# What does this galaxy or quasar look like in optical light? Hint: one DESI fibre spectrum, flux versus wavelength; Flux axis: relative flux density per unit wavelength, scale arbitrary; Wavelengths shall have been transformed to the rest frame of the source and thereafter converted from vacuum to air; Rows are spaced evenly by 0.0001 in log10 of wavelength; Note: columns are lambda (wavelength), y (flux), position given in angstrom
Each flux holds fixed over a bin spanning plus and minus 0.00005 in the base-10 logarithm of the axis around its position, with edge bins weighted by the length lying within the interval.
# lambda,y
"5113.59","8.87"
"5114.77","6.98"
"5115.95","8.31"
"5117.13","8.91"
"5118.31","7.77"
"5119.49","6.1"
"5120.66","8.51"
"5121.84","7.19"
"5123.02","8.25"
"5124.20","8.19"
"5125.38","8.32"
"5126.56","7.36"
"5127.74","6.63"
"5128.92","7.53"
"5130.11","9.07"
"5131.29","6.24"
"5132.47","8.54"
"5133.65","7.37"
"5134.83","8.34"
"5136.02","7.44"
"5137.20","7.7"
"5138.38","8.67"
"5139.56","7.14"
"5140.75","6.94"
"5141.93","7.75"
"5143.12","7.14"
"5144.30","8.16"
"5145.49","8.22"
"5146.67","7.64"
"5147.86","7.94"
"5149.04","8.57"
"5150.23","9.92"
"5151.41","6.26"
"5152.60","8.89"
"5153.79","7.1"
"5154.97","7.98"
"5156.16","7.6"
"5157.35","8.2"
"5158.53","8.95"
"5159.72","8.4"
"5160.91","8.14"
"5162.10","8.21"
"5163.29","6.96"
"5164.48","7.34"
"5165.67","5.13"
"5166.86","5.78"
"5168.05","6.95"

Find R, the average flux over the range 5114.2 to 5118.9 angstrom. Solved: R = 7.99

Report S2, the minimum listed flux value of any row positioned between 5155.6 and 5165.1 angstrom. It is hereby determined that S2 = 6.96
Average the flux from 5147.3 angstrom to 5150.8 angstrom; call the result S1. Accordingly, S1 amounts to 8.81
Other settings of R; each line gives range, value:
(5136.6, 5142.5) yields 7.65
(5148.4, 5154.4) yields 8.15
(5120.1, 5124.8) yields 8.03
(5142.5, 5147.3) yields 7.78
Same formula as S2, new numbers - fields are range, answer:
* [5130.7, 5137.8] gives 6.24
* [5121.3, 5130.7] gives 6.63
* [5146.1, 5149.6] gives 7.64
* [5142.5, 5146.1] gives 7.14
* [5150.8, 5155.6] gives 6.26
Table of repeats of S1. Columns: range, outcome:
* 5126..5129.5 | 7.17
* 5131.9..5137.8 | 7.88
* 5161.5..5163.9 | 7.57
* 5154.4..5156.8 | 7.78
